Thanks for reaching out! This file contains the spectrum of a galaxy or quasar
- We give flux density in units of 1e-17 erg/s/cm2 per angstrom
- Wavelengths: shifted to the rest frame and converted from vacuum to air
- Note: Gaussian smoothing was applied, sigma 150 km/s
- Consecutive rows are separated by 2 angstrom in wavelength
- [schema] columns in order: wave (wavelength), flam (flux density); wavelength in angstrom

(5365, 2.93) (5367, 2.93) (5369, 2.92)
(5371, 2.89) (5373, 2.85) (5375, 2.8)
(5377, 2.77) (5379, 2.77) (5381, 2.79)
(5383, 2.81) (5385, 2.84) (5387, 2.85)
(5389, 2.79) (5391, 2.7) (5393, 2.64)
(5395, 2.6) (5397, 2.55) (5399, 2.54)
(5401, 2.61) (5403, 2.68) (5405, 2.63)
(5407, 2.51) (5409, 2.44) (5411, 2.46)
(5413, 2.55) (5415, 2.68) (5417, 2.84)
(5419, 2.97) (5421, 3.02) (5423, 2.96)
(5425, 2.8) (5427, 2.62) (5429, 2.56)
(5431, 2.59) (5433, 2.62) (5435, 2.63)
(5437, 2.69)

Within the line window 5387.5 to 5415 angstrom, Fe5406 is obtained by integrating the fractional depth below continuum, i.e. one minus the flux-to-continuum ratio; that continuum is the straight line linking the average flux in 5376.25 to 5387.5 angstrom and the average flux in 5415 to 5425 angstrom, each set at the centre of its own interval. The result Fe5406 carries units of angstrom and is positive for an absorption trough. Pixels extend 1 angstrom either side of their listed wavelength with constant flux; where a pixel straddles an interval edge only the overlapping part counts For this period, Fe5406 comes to 2.5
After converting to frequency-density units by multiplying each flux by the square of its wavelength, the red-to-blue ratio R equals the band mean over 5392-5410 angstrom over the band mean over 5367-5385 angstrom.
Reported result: 0.9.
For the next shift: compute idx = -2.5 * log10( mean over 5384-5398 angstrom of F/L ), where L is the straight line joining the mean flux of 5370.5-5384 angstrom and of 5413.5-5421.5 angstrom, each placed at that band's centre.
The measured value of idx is 0.04 mag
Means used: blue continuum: 2.81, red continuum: 2.85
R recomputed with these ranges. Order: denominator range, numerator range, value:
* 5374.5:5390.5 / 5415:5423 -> 1.05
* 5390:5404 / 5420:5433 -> 1.06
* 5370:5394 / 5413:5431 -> 1.01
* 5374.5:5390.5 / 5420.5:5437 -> 0.99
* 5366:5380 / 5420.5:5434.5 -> 0.98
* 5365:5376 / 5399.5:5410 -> 0.90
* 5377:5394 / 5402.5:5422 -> 0.98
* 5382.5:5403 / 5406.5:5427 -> 1.02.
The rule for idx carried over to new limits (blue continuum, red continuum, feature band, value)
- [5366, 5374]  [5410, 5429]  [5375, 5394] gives 0.03 mag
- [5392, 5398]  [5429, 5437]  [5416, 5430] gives -0.09 mag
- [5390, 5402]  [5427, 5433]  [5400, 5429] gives -0.04 mag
